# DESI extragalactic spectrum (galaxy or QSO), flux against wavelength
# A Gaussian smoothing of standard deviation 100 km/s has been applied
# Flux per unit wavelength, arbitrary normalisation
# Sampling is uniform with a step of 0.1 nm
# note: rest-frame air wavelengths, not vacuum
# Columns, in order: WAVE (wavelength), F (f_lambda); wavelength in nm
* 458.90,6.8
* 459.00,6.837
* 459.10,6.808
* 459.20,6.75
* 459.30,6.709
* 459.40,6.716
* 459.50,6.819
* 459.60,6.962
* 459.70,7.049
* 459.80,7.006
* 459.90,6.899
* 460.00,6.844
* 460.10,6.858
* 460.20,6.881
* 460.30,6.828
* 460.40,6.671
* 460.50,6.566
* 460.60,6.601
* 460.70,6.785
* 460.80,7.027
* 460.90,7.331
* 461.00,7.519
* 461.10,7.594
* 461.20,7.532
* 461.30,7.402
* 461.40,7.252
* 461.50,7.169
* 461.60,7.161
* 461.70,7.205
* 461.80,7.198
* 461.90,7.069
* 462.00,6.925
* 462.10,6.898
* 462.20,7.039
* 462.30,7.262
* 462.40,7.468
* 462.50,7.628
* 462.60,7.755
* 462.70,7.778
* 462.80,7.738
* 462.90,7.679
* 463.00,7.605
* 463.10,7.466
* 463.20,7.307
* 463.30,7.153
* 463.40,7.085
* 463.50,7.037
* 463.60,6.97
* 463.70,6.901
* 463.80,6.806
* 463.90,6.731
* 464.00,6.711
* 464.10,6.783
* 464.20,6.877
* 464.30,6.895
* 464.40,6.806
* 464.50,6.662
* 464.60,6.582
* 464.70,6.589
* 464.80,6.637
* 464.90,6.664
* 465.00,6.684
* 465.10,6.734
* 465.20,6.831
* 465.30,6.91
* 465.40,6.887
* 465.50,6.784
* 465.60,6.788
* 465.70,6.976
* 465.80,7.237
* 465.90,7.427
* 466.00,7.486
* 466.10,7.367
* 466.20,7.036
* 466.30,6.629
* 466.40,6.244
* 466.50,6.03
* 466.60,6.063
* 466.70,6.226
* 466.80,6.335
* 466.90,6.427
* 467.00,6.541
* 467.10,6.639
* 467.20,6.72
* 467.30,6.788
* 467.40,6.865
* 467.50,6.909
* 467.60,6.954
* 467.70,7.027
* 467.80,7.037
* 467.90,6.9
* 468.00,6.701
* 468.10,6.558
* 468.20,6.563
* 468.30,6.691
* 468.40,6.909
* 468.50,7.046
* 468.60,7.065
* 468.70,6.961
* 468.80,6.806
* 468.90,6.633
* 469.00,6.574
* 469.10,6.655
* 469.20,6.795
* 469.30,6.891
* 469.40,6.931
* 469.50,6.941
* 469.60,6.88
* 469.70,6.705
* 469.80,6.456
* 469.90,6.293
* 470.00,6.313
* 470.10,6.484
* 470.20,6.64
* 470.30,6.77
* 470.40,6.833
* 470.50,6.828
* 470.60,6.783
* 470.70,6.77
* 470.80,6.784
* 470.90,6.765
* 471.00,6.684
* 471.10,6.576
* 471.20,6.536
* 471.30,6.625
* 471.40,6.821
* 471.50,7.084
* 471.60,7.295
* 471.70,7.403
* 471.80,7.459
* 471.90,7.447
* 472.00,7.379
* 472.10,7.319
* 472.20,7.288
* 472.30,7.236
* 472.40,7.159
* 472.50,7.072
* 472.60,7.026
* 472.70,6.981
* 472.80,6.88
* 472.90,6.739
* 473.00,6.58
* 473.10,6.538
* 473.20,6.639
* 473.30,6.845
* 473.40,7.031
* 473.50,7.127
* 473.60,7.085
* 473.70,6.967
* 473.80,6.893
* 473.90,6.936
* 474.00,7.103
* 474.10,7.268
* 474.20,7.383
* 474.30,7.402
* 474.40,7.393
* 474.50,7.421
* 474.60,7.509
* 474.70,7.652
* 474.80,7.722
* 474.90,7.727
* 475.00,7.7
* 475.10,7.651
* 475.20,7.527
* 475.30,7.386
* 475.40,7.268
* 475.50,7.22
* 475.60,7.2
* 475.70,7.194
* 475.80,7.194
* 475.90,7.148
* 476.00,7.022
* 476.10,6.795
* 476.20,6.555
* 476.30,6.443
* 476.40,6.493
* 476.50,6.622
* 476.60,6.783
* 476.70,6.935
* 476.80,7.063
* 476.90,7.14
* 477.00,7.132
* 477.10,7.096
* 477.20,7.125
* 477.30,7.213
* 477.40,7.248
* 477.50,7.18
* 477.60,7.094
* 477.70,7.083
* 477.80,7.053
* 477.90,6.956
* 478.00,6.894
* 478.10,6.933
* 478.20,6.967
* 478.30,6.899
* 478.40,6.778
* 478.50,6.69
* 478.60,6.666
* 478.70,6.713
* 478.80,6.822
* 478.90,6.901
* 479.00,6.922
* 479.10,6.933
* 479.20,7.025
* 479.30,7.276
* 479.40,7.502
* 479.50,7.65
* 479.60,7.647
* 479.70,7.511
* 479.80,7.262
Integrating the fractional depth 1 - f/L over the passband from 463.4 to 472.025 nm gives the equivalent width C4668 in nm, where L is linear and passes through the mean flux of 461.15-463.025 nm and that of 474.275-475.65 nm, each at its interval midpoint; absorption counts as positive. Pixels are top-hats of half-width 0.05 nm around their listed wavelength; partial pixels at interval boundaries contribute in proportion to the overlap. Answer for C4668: 0.72 nm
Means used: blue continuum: 7.35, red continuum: 7.49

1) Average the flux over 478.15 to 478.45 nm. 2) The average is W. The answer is 6.88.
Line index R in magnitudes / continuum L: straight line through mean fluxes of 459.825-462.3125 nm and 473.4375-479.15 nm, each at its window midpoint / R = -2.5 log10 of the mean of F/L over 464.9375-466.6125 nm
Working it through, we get 0.035 mag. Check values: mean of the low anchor 7.06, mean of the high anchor 7.09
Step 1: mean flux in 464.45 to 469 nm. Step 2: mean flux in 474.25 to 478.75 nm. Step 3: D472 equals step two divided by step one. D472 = 1.05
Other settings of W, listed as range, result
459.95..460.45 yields 6.82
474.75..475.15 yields 7.7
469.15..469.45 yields 6.87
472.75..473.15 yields 6.68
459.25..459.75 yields 6.85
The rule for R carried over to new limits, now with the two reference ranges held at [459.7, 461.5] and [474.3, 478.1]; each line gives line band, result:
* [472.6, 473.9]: 0.04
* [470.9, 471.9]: 0.03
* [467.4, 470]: 0.05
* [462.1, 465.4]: 0.00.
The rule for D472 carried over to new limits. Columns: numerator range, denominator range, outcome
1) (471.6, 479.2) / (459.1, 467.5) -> 1.02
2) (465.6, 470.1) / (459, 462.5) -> 0.96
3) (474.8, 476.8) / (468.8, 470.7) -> 1.06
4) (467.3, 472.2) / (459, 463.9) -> 0.96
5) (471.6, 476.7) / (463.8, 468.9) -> 1.05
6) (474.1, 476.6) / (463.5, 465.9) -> 1.06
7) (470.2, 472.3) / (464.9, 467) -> 1.03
